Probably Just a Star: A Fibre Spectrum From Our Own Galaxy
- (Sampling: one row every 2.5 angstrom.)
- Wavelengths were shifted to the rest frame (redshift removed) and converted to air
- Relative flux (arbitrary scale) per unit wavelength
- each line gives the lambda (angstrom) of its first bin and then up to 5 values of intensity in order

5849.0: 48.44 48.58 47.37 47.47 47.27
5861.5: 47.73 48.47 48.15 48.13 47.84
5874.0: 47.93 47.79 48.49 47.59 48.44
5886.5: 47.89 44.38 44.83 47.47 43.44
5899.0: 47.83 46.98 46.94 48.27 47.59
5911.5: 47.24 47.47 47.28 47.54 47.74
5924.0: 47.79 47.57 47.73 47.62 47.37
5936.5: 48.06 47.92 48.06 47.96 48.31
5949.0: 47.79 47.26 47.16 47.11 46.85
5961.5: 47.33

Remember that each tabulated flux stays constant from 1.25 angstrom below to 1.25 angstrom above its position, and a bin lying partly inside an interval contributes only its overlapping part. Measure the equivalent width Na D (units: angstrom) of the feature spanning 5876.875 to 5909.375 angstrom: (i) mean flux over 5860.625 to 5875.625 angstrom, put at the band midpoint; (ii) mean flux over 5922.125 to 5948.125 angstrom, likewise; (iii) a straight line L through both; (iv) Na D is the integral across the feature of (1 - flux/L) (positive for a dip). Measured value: 0.70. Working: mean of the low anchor 48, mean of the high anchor 47.8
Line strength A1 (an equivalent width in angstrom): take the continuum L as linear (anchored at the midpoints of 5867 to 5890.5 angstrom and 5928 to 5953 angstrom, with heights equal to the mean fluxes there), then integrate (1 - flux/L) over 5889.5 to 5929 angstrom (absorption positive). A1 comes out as 0.5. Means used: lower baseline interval 47.6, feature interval 47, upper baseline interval 47.8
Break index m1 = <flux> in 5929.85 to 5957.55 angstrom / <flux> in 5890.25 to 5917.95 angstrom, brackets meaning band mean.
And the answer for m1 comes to 1.0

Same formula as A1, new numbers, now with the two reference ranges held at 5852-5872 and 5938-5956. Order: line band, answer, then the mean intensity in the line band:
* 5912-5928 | 0.07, 47.6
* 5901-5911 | 0.07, 47.5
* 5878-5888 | -0.04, 48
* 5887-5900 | 0.58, 45.7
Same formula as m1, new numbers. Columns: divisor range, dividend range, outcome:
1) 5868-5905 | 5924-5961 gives 1.01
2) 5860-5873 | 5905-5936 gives 0.99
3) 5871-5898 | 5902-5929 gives 1.01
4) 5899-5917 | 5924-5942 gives 1.01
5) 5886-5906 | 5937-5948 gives 1.04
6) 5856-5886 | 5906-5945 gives 0.99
